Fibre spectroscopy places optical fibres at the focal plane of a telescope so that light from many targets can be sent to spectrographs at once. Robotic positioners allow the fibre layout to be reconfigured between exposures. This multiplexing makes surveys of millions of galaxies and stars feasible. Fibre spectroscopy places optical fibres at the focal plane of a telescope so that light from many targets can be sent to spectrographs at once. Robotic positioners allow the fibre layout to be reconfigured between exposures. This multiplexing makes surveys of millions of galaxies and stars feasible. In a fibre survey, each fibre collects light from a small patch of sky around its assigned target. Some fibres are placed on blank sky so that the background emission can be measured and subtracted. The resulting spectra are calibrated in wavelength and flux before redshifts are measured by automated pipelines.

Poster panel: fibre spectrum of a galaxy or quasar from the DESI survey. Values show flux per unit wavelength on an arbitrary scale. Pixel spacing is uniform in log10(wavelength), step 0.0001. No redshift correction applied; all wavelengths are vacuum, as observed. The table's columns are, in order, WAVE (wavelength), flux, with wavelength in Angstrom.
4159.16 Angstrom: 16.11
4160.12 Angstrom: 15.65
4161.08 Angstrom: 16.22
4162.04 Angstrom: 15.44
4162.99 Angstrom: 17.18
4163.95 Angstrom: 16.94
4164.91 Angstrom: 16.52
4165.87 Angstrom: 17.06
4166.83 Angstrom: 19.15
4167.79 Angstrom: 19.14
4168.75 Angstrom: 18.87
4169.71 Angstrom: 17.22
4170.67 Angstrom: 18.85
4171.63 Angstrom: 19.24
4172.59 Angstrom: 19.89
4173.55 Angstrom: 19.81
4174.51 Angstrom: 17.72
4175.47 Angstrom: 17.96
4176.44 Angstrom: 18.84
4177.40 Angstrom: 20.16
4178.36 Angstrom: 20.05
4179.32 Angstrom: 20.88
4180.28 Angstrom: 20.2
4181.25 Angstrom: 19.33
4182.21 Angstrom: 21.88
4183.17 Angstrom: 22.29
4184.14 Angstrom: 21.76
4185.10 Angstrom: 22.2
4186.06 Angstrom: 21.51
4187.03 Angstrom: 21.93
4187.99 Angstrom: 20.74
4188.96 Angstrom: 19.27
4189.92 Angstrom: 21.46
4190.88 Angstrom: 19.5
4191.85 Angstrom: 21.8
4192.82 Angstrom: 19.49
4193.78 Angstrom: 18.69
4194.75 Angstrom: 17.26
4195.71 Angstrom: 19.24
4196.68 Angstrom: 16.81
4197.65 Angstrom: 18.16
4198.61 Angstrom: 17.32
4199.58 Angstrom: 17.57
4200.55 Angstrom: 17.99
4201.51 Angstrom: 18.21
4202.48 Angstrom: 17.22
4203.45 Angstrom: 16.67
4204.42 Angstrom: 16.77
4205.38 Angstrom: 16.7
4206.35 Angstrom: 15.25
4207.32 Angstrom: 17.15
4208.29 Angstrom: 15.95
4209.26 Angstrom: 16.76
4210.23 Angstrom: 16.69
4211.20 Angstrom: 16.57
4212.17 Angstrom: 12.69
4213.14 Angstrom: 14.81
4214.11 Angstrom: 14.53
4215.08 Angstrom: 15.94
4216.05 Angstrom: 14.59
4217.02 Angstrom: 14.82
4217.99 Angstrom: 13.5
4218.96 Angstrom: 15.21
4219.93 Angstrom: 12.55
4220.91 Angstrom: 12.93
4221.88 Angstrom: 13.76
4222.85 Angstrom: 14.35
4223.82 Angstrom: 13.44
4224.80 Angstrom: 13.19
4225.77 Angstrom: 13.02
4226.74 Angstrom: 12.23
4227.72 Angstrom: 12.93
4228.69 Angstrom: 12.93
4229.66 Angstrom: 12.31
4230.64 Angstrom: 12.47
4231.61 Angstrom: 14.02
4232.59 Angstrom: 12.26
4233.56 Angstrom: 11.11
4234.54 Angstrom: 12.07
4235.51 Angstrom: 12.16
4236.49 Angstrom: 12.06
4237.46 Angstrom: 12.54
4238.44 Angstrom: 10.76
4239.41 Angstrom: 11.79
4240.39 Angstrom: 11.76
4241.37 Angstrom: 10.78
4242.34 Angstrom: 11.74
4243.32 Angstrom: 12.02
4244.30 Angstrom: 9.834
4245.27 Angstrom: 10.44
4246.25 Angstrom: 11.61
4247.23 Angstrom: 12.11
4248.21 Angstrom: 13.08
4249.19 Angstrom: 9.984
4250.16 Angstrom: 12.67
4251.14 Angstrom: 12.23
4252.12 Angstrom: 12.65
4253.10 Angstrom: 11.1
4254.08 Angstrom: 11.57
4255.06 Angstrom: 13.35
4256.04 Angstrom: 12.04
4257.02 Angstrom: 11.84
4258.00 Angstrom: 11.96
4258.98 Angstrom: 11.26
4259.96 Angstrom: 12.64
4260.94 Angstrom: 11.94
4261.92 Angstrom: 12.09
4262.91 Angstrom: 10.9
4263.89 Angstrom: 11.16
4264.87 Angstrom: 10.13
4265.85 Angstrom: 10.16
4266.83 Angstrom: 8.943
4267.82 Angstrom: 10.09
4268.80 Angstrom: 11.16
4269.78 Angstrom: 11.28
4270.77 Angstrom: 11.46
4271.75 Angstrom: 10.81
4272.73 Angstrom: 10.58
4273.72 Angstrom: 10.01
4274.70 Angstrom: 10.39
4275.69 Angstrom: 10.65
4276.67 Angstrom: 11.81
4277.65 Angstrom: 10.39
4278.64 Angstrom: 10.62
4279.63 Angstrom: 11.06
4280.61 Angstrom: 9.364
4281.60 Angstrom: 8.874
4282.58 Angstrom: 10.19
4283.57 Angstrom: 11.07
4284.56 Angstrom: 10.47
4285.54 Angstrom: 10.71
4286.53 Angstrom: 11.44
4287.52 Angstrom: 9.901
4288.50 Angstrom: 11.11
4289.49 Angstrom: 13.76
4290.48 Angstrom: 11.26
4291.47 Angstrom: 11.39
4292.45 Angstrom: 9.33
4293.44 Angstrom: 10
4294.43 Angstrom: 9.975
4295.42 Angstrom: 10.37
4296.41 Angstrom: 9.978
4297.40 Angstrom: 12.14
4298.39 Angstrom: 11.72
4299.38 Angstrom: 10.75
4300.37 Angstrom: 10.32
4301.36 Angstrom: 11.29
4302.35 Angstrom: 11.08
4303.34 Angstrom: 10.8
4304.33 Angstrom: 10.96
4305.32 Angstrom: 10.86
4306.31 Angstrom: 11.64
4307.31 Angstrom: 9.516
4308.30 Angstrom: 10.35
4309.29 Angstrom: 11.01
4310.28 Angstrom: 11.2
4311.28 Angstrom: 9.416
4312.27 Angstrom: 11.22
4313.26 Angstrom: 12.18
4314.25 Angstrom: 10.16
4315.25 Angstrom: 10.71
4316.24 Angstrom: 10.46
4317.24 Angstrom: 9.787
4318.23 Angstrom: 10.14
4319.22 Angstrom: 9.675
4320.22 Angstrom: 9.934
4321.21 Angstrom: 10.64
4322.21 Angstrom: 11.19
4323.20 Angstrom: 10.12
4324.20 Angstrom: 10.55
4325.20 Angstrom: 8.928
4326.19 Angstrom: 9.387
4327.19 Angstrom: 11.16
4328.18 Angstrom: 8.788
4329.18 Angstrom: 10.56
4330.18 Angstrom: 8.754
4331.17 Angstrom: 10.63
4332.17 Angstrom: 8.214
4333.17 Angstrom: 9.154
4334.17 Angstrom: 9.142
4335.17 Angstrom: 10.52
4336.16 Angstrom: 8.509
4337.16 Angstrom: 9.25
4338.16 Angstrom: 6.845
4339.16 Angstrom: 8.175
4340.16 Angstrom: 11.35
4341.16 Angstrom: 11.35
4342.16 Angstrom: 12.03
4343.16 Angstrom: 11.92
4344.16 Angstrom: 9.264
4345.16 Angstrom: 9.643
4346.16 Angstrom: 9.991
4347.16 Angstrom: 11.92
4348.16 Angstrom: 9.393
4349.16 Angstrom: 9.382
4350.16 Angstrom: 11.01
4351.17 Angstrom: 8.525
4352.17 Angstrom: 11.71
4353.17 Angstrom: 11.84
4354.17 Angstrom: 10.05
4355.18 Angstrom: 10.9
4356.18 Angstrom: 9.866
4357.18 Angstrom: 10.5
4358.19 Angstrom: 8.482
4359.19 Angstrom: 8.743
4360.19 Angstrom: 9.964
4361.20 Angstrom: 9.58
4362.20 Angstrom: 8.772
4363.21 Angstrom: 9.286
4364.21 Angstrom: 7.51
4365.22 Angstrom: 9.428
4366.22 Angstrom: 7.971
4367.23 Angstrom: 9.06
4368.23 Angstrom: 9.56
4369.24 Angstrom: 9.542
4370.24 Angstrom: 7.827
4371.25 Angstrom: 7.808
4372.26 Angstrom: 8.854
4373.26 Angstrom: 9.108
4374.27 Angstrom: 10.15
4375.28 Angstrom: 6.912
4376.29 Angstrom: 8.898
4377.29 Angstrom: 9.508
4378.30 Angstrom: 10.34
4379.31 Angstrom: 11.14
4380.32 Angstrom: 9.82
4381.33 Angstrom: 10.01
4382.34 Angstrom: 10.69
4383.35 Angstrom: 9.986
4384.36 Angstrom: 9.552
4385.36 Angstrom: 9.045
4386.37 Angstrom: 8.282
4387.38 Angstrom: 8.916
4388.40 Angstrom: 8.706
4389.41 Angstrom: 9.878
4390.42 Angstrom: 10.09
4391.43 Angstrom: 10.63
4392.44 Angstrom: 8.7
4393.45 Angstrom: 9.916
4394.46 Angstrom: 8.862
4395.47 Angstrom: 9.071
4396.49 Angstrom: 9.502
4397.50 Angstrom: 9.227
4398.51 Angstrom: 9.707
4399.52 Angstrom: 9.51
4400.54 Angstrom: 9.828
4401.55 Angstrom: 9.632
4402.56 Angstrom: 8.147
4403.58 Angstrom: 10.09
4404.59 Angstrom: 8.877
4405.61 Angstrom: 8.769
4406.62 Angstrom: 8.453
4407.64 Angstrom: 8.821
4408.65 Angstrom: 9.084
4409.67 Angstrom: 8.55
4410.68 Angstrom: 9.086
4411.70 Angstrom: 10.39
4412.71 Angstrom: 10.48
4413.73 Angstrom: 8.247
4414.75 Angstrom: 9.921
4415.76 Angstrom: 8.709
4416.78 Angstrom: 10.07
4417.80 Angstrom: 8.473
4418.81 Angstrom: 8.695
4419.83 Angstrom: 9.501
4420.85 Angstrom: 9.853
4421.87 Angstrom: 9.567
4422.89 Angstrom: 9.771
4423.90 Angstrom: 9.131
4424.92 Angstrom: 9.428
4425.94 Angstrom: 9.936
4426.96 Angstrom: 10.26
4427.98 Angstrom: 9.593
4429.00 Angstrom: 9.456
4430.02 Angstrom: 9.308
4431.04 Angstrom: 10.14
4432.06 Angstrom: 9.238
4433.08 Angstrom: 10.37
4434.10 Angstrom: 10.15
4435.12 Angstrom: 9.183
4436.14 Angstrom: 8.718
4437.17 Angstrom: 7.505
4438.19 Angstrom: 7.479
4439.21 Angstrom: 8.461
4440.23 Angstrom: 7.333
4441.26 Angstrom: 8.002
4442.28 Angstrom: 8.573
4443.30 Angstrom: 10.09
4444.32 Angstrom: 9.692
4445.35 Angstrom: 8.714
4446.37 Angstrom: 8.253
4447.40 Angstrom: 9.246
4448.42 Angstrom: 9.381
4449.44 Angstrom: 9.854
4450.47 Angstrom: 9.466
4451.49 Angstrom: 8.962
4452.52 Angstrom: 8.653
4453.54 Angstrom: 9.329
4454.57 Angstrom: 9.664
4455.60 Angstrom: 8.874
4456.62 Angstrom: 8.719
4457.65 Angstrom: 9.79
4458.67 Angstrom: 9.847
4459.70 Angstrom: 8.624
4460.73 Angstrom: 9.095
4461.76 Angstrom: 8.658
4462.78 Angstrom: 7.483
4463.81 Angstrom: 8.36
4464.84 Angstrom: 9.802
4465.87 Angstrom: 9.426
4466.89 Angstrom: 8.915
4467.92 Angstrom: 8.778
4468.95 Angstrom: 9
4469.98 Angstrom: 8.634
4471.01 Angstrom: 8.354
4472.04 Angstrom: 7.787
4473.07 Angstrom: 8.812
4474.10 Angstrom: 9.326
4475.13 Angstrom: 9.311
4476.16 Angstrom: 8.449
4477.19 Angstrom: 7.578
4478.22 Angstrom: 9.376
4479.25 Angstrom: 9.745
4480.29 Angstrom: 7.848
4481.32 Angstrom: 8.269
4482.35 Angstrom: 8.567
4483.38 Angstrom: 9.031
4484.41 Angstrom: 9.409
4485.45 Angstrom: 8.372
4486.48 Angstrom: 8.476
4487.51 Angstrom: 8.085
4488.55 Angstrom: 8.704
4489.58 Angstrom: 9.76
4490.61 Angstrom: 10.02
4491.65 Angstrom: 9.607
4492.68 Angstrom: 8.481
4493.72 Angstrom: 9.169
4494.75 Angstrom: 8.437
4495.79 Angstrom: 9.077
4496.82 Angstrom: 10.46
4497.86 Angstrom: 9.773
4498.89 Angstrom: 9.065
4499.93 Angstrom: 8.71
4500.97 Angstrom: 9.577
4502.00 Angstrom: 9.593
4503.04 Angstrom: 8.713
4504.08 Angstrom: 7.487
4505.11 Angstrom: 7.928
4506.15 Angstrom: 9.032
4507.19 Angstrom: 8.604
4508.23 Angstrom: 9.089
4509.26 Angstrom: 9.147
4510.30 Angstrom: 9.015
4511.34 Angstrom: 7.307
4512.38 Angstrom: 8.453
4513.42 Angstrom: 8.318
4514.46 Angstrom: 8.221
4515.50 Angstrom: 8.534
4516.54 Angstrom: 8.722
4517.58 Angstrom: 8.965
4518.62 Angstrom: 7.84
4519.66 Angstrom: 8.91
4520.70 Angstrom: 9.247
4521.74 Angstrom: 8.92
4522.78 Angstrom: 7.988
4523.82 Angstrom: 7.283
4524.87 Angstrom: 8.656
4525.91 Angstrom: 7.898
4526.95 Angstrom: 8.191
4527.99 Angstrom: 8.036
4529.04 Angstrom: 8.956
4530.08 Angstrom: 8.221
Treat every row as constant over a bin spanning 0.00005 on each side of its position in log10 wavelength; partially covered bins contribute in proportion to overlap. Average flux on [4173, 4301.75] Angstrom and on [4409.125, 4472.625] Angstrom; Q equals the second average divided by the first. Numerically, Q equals 0.66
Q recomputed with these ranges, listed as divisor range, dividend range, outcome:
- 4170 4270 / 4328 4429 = 0.63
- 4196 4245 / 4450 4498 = 0.63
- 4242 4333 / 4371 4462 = 0.86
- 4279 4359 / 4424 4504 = 0.87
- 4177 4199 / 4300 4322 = 0.53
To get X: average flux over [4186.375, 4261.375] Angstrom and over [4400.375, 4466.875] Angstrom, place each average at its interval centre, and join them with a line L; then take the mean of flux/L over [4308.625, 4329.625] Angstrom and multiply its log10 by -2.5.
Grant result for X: 0.16 mag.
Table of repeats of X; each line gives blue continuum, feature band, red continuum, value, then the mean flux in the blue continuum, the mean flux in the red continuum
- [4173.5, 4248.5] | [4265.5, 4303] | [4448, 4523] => 0.29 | 15.9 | 8.87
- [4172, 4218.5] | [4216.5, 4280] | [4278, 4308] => 0.19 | 18.3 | 10.7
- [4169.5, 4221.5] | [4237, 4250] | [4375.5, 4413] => 0.36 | 18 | 9.44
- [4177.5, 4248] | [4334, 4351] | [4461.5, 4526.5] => 0.25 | 15.7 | 8.74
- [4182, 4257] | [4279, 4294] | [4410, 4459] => 0.23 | 15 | 9.24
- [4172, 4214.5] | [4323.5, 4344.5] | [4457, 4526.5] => 0.39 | 18.6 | 8.77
